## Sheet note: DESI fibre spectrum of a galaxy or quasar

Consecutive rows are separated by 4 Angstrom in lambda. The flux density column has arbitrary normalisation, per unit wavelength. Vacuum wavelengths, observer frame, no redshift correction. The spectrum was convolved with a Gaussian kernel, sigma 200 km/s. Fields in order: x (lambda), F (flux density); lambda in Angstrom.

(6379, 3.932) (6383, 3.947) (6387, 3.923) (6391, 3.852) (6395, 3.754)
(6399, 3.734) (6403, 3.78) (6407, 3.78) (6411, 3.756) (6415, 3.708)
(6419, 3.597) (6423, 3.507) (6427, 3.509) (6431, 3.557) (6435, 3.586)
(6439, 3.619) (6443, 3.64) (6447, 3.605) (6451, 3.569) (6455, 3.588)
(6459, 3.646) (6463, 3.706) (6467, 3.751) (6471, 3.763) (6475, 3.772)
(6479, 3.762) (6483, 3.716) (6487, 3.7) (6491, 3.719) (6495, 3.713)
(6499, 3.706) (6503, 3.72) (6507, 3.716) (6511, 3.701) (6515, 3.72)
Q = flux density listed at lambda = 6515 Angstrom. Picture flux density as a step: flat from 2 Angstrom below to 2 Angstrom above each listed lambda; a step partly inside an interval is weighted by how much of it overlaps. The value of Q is 3.72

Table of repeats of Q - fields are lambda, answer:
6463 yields 3.706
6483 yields 3.716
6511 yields 3.701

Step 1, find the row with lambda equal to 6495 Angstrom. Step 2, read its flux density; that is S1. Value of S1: 3.713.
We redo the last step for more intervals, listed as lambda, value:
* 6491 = 3.719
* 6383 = 3.947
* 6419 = 3.597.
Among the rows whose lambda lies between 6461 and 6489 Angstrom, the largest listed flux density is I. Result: 3.772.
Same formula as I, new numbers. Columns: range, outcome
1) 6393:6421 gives 3.78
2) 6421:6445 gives 3.64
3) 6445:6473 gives 3.763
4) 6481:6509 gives 3.72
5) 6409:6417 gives 3.756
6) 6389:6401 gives 3.852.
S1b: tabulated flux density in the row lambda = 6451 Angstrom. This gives 3.569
